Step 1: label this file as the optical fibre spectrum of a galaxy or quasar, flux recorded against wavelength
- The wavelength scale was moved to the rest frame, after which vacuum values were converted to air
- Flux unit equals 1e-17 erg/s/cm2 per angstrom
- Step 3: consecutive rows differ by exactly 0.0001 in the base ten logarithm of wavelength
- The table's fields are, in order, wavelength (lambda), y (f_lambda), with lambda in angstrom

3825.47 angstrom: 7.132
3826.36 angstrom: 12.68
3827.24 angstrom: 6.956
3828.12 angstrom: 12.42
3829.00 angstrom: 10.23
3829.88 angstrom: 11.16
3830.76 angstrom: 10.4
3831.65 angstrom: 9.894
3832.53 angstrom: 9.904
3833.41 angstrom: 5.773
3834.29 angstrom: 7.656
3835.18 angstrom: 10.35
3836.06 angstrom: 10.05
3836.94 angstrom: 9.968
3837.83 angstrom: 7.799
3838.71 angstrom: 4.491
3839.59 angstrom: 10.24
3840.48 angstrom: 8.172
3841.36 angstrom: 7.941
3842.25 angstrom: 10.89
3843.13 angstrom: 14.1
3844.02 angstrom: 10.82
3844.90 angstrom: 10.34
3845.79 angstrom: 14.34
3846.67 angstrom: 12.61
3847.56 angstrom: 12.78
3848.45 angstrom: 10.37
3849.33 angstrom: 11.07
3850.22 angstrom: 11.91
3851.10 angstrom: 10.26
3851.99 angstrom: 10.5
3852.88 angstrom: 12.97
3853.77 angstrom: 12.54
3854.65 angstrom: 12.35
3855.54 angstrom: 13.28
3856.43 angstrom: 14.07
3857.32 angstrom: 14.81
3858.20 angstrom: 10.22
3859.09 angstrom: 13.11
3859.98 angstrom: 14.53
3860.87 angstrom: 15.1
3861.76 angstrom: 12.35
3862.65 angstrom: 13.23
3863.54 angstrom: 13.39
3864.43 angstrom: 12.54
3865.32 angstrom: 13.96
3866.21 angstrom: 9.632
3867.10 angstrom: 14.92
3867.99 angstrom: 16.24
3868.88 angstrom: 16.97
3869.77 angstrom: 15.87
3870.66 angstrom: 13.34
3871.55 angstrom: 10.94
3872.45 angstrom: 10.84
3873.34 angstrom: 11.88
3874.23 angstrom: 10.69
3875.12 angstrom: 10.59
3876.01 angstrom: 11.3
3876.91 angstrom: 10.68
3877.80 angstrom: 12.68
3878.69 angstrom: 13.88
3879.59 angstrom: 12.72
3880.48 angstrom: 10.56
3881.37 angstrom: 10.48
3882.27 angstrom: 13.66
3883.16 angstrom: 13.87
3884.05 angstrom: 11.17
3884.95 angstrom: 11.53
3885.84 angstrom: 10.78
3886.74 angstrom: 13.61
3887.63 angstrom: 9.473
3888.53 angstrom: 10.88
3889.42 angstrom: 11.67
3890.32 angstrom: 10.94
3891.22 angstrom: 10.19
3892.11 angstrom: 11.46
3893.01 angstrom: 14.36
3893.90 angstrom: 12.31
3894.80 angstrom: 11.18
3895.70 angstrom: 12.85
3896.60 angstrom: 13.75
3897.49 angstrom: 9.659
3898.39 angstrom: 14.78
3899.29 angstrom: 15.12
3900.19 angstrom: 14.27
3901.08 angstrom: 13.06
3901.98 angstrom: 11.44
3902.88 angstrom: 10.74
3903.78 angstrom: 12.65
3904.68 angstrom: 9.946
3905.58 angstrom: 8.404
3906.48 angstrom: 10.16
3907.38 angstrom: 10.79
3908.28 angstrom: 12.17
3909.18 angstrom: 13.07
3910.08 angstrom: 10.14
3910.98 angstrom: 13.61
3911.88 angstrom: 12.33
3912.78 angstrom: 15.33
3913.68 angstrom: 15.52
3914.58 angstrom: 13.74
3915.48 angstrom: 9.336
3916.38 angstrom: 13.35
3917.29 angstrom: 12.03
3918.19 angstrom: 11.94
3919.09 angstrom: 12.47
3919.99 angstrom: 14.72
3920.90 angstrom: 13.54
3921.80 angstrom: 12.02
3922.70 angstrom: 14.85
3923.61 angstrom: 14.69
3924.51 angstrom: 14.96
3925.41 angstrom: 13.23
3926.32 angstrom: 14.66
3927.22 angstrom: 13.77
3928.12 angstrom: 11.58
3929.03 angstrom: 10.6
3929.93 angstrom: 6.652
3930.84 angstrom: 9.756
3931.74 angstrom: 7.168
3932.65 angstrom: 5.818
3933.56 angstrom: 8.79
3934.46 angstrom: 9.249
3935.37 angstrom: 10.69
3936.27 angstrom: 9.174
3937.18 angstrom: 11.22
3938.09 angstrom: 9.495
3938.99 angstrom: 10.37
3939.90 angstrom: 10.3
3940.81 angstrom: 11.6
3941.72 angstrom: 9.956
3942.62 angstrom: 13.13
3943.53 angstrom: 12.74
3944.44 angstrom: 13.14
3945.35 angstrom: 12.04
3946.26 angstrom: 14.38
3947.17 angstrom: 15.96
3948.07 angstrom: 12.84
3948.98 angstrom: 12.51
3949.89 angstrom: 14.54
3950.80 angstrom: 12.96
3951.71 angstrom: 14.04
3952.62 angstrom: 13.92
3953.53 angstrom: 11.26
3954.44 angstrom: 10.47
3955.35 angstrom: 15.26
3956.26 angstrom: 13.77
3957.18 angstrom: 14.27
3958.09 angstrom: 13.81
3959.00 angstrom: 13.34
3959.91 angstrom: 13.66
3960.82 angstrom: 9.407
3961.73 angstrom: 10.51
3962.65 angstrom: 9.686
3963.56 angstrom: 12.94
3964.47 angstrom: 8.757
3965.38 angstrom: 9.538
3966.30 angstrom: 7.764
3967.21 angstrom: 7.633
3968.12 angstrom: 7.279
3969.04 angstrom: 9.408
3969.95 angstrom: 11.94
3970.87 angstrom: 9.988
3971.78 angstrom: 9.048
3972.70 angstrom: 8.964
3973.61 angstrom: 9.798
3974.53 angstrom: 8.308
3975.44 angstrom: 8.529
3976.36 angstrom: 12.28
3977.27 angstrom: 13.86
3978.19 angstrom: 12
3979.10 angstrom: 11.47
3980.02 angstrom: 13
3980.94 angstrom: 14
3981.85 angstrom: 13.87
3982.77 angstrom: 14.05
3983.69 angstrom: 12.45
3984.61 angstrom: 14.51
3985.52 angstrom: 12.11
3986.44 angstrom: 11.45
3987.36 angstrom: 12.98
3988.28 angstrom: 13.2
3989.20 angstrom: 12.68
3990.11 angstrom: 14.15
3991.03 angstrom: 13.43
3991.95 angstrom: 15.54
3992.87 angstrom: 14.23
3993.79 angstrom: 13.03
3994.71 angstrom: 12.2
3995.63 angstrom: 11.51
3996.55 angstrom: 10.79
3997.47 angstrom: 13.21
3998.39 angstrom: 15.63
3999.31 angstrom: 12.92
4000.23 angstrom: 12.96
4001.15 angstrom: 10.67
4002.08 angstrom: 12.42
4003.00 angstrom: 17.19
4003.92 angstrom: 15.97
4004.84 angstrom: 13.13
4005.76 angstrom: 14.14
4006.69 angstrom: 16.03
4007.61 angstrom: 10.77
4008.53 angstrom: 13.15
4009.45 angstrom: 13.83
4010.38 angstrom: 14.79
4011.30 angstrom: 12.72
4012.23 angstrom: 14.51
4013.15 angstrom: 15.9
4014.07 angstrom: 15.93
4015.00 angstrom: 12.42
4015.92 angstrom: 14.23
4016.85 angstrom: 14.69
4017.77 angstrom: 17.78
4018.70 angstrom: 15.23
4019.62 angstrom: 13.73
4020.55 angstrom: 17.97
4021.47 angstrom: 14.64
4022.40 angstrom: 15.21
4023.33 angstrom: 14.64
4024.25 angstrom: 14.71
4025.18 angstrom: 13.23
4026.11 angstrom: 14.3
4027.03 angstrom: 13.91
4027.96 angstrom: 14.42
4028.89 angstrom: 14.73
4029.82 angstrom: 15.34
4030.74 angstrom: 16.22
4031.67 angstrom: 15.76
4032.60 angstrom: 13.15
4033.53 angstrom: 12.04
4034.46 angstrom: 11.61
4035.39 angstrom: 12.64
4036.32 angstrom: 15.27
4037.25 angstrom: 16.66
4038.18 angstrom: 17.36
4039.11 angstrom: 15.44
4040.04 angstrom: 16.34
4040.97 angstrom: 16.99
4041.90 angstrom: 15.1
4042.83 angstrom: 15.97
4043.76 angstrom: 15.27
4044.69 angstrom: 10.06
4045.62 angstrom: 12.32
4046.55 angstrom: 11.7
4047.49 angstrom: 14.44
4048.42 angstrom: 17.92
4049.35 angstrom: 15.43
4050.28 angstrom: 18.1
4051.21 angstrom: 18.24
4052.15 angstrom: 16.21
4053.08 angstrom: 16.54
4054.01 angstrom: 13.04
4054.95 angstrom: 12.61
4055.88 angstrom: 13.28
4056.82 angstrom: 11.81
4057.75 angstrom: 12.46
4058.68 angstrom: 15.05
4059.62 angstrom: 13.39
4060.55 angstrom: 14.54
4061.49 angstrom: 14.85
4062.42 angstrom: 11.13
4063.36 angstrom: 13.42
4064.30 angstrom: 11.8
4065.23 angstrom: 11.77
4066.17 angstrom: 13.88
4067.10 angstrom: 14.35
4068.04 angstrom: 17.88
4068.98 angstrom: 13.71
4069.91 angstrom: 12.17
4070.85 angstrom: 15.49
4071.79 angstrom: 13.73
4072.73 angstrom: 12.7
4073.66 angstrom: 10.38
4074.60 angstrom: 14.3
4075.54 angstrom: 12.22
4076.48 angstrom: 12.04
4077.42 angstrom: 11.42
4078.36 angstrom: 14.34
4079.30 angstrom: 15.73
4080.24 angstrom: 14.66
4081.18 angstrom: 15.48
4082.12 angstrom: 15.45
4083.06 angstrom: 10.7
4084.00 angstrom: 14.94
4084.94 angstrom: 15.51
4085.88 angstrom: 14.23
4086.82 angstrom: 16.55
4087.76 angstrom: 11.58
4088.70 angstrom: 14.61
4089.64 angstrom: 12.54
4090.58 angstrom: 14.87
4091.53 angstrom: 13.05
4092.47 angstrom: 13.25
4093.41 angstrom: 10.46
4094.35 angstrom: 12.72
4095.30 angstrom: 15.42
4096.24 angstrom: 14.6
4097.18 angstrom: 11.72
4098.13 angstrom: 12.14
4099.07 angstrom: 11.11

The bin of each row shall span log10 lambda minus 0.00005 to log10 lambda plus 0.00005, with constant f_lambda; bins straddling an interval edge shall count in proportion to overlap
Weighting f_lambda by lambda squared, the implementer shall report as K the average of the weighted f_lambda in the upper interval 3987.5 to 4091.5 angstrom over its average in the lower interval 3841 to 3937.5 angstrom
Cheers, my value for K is 1.3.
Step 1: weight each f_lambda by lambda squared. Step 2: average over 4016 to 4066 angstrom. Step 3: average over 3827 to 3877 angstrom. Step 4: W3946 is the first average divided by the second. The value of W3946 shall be 1.38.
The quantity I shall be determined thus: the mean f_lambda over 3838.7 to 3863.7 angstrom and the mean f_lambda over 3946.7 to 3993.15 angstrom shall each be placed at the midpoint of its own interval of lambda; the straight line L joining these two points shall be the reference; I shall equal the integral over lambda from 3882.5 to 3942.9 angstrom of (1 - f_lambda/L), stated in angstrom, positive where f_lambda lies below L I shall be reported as 1.1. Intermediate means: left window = 11.9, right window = 12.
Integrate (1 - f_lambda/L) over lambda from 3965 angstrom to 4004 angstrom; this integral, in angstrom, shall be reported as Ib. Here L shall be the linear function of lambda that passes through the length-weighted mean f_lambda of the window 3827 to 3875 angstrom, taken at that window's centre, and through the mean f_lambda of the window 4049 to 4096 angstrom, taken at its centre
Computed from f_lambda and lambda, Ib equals 2.9 angstrom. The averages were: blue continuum 11.6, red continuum 13.9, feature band 12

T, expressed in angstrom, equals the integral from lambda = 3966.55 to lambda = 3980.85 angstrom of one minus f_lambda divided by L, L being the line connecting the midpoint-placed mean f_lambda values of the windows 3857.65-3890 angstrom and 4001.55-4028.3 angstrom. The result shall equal 3.7 angstrom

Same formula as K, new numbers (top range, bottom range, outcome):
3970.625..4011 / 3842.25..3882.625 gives 1.09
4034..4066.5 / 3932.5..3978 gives 1.34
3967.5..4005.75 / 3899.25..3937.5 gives 1.08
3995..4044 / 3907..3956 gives 1.24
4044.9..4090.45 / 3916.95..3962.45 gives 1.23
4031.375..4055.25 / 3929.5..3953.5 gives 1.39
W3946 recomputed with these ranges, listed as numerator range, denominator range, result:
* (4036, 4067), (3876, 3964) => 1.28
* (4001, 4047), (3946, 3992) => 1.24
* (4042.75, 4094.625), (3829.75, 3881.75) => 1.32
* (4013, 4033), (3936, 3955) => 1.27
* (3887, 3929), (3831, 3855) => 1.24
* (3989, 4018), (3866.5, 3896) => 1.20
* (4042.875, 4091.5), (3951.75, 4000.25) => 1.22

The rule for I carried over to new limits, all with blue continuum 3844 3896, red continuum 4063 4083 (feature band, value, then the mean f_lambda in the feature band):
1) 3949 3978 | 3.8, 11.2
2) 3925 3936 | 2.2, 10.1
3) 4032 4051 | -1.9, 14.7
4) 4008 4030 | -2.3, 14.6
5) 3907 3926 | -0.6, 13.1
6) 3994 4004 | 0.0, 13.1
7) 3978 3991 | 0.0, 13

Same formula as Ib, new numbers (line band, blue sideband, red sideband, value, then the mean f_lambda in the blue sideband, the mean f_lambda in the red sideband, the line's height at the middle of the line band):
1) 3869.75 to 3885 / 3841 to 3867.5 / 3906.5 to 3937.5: 0.3 angstrom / 12.4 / 11.8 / 12.2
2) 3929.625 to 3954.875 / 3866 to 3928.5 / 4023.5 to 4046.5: 3.6 angstrom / 12.5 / 14.5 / 13.1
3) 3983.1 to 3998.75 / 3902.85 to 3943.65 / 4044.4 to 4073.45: -0.4 angstrom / 11.6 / 14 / 12.8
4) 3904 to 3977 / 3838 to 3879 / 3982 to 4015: 7.9 angstrom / 12.1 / 13.5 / 13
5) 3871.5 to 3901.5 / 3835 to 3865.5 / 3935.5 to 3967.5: -0.7 angstrom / 11.6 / 11.9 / 11.7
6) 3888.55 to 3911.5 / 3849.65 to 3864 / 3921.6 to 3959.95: 0.9 angstrom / 12.8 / 12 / 12.4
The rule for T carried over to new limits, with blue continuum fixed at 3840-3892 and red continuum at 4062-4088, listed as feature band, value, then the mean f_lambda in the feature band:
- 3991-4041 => -4.0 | 14.3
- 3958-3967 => 1.5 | 10.7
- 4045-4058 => -1.0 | 14.6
